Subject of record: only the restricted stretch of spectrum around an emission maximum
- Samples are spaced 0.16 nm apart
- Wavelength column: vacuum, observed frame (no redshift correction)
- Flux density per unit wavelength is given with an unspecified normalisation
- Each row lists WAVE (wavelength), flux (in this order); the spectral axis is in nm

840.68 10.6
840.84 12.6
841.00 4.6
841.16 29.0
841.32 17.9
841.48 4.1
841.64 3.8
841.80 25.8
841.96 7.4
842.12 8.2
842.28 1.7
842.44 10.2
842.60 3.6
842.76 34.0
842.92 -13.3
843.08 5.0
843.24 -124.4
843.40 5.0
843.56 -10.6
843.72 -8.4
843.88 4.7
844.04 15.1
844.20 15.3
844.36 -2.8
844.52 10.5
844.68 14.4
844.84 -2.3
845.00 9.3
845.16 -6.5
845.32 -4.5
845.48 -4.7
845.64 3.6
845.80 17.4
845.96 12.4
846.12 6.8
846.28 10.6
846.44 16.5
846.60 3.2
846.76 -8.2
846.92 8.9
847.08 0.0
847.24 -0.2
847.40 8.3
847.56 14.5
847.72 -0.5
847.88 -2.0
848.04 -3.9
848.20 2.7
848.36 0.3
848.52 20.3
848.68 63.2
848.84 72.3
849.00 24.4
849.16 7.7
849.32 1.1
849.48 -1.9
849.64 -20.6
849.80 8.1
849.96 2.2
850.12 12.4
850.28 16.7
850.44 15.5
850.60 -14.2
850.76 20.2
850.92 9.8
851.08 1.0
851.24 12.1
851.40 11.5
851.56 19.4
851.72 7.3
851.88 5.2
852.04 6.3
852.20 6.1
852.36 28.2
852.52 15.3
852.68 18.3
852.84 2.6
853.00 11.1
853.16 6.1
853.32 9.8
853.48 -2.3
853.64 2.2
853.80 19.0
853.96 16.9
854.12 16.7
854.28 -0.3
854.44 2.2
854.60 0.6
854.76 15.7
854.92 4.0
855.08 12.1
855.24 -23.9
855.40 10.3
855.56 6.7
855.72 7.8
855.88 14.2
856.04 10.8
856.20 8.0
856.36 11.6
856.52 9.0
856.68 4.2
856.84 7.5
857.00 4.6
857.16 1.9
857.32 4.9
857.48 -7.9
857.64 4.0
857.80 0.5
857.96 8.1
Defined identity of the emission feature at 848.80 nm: H-beta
